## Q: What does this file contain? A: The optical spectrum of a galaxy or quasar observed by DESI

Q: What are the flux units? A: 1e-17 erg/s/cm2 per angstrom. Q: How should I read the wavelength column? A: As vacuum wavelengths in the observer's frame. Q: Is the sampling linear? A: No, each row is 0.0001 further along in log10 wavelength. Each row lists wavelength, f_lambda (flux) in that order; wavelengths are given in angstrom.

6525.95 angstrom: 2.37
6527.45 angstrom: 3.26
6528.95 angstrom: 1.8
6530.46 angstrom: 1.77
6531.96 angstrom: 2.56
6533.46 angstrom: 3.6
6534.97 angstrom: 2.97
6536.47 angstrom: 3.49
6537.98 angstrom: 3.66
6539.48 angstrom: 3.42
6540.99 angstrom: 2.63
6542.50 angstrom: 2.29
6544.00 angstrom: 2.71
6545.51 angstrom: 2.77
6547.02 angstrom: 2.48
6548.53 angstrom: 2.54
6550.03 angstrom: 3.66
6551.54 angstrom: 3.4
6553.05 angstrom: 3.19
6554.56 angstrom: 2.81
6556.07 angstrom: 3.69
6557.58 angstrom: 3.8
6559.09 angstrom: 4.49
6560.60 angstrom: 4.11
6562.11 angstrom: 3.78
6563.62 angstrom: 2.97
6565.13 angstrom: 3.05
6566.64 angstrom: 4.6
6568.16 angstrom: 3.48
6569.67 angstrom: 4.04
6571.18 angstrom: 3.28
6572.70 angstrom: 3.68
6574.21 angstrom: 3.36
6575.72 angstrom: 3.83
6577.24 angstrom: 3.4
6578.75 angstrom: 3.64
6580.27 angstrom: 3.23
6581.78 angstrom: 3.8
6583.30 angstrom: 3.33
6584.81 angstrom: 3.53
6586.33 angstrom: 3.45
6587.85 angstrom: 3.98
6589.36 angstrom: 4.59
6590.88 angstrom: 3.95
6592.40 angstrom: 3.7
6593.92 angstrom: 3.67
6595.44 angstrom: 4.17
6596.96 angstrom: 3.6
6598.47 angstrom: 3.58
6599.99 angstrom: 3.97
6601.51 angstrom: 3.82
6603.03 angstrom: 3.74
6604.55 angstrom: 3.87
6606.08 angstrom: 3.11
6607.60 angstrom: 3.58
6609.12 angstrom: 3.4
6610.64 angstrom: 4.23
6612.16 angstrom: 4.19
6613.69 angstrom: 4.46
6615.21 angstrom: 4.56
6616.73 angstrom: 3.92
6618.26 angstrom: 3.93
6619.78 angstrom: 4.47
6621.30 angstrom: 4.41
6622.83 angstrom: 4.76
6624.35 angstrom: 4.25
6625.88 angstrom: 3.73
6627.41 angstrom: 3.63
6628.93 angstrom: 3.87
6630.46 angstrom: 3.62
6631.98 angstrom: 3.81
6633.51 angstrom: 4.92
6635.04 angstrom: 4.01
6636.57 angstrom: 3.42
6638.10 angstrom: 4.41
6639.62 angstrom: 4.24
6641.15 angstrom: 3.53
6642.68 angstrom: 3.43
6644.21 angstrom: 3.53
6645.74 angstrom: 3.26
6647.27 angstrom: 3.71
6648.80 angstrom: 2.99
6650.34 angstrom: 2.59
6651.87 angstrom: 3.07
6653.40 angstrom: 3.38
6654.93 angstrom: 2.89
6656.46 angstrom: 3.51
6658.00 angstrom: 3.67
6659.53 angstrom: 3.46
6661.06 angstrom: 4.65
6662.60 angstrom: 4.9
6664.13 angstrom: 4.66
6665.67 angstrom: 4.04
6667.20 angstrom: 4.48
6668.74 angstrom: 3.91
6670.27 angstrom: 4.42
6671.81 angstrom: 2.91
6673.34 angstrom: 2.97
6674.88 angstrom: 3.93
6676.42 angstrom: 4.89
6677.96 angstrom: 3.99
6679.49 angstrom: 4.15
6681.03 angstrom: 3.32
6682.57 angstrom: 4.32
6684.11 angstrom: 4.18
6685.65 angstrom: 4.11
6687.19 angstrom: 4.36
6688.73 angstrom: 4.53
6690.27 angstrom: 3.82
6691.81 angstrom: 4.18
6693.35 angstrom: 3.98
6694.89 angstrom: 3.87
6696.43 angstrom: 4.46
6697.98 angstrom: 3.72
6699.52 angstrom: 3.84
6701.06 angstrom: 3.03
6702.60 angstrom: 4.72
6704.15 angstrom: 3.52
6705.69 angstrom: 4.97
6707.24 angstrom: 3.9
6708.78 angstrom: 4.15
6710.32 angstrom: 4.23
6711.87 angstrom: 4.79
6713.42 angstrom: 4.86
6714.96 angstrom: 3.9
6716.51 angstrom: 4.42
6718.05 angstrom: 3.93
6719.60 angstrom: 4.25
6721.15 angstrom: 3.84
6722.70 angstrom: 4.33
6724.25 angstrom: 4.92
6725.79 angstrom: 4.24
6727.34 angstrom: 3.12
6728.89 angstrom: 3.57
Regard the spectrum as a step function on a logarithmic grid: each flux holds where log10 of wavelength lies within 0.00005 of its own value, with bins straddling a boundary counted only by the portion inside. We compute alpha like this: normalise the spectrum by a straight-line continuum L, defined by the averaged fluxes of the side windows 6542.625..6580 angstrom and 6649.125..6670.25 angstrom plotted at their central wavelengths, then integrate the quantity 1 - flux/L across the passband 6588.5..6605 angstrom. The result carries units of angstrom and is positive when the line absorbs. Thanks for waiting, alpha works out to -1.5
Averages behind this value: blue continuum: 3.43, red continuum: 3.79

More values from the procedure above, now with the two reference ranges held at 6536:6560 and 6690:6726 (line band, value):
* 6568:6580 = -0.83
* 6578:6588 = -0.40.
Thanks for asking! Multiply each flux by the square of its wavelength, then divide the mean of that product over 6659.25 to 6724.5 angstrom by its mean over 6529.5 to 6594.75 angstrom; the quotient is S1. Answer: 1.3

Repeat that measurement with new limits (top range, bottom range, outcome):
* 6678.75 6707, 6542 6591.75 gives 1.21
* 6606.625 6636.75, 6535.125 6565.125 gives 1.28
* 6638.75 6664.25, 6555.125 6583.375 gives 1.01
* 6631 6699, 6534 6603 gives 1.14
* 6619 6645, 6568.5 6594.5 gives 1.11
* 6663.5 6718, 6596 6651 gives 1.09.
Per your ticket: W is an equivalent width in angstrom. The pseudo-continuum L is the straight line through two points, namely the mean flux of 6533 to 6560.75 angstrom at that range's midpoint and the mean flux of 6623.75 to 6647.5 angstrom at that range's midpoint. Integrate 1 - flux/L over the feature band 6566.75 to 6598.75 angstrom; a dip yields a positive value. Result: -2.1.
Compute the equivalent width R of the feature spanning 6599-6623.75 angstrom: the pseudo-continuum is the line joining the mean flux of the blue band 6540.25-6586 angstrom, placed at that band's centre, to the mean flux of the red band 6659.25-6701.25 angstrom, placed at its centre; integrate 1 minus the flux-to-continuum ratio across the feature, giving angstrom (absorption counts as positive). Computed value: -2.4 angstrom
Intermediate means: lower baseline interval 3.39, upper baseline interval 4.06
